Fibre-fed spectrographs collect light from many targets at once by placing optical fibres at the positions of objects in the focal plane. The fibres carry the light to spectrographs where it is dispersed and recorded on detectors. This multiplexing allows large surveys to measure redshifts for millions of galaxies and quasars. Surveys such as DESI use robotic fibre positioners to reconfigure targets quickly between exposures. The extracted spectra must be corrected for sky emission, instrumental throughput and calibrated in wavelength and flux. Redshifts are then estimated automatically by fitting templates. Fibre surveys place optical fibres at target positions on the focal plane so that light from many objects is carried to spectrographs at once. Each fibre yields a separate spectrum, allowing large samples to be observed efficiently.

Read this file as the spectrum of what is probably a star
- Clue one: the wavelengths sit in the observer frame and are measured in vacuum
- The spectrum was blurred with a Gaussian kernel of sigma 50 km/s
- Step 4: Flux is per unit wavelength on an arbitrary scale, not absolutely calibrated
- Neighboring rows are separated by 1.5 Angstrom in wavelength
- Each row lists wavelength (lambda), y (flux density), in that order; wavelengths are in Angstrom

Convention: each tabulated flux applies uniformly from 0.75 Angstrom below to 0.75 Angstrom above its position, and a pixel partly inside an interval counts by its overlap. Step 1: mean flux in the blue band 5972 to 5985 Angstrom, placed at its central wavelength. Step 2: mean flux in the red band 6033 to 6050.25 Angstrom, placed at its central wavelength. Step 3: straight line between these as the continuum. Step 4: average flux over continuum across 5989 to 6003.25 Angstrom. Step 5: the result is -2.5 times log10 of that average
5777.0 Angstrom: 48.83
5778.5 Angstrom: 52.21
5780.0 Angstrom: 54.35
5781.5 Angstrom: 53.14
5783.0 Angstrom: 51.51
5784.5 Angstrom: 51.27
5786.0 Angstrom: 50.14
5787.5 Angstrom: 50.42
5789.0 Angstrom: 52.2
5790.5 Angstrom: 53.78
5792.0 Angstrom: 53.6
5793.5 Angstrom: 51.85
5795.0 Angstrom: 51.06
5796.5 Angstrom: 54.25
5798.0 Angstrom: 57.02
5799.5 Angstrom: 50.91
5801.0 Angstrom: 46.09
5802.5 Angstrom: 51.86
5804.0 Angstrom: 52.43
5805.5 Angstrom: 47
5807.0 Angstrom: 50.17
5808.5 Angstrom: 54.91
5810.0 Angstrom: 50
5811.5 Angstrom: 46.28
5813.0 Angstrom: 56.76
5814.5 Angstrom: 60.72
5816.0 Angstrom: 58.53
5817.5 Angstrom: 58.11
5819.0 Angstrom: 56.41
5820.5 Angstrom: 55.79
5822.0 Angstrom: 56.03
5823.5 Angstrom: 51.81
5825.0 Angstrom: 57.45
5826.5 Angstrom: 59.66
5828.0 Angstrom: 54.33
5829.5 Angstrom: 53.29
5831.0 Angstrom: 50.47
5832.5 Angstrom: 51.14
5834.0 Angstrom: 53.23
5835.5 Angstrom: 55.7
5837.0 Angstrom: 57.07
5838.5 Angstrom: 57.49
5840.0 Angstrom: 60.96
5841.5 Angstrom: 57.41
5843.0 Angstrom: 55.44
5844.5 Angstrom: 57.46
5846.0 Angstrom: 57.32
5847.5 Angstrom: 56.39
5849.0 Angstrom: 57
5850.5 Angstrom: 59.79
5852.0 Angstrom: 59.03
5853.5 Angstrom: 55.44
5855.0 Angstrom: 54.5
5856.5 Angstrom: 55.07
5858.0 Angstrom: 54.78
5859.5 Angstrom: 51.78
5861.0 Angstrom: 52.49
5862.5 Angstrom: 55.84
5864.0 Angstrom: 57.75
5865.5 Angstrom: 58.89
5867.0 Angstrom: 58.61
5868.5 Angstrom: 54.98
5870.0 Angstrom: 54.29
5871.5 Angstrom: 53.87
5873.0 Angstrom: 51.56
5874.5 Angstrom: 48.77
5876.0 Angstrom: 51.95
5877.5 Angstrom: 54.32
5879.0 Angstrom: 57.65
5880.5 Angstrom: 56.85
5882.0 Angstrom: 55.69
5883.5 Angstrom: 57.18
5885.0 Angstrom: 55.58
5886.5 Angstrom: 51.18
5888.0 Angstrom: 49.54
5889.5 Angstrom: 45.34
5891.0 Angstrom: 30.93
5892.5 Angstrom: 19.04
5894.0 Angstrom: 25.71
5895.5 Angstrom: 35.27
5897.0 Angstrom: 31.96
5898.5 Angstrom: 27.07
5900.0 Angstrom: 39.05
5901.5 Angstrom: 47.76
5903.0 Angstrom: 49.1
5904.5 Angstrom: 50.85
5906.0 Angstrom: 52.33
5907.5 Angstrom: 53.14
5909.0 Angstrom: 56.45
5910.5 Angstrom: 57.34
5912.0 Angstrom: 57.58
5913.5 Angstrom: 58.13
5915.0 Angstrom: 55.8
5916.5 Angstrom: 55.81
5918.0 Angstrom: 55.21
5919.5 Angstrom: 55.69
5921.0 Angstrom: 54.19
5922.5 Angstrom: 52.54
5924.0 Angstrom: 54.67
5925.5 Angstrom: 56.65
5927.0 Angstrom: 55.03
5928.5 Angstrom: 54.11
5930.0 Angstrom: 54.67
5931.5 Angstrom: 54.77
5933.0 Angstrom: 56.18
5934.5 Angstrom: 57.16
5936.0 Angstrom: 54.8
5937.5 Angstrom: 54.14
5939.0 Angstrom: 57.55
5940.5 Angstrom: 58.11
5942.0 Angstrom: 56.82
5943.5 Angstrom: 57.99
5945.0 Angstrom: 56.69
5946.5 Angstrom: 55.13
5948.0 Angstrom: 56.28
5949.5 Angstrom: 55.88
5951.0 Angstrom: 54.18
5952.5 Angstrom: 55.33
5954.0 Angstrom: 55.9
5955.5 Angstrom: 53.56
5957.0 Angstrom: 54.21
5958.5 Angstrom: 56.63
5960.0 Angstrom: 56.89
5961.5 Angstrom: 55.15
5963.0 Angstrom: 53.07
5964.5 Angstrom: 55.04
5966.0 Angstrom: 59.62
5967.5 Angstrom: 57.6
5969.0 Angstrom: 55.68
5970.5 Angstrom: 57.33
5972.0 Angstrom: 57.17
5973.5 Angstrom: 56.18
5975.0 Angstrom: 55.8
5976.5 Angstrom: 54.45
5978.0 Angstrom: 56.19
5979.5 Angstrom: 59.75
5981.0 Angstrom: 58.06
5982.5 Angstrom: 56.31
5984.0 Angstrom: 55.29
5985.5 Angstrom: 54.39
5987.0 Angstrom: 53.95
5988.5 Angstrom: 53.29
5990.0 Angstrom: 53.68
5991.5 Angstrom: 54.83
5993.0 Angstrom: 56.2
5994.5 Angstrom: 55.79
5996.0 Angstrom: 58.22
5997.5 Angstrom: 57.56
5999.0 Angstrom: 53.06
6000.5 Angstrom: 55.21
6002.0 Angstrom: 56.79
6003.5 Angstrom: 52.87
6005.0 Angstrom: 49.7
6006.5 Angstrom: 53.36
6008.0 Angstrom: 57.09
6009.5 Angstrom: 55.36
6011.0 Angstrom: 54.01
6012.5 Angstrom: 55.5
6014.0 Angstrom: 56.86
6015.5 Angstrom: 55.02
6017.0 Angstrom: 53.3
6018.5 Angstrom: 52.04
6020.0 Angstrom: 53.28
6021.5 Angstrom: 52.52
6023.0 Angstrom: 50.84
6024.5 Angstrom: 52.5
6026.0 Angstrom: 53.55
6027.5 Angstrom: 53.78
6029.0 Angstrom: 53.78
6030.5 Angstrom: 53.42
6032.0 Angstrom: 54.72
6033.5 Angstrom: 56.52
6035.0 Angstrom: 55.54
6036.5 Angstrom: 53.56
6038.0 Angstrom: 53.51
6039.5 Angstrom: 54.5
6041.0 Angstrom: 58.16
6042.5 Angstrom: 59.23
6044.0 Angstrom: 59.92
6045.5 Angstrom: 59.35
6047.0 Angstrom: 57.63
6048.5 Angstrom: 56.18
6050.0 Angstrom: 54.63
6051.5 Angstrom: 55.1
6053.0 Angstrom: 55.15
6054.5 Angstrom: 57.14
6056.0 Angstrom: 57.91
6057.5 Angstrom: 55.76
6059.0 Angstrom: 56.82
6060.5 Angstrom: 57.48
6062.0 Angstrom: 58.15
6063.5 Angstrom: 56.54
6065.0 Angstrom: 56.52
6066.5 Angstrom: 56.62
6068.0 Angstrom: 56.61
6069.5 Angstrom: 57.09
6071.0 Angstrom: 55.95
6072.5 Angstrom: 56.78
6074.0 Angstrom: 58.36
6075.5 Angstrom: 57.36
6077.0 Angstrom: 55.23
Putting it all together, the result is 0.02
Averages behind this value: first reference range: 56.5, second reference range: 56.6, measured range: 55.6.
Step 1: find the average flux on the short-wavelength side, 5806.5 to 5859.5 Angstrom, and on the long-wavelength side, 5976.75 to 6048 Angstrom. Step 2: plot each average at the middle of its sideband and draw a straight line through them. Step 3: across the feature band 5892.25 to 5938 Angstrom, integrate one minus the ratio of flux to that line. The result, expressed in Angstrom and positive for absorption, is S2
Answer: 4.4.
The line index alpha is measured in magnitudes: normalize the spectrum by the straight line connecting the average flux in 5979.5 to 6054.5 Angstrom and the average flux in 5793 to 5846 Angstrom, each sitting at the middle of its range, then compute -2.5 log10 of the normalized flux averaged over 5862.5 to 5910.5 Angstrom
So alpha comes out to 0.13 mag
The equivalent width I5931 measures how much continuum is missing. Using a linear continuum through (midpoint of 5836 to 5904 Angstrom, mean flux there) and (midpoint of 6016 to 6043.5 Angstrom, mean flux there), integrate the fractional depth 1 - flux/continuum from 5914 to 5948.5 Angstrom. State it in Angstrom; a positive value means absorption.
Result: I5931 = -2.3 Angstrom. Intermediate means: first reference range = 51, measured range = 55.7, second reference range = 54.2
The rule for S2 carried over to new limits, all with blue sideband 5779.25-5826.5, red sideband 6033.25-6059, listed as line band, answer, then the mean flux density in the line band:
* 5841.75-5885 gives -1.2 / 55.5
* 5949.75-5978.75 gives -0.2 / 55.8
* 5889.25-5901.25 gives 5.0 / 31.9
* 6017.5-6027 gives 0.6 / 52.5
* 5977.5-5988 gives -0.1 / 56.2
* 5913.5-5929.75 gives -0.1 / 55.1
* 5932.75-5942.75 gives -0.3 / 56.4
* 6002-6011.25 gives 0.3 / 54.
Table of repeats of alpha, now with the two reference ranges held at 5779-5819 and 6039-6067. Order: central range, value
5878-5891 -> 0.04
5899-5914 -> 0.06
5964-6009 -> 0.00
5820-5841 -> -0.04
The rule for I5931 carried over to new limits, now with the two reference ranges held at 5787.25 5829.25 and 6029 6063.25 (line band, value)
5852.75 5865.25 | -0.2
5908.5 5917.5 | -0.3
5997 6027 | 1.0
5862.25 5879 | -0.1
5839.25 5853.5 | -1.0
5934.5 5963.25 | -0.3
